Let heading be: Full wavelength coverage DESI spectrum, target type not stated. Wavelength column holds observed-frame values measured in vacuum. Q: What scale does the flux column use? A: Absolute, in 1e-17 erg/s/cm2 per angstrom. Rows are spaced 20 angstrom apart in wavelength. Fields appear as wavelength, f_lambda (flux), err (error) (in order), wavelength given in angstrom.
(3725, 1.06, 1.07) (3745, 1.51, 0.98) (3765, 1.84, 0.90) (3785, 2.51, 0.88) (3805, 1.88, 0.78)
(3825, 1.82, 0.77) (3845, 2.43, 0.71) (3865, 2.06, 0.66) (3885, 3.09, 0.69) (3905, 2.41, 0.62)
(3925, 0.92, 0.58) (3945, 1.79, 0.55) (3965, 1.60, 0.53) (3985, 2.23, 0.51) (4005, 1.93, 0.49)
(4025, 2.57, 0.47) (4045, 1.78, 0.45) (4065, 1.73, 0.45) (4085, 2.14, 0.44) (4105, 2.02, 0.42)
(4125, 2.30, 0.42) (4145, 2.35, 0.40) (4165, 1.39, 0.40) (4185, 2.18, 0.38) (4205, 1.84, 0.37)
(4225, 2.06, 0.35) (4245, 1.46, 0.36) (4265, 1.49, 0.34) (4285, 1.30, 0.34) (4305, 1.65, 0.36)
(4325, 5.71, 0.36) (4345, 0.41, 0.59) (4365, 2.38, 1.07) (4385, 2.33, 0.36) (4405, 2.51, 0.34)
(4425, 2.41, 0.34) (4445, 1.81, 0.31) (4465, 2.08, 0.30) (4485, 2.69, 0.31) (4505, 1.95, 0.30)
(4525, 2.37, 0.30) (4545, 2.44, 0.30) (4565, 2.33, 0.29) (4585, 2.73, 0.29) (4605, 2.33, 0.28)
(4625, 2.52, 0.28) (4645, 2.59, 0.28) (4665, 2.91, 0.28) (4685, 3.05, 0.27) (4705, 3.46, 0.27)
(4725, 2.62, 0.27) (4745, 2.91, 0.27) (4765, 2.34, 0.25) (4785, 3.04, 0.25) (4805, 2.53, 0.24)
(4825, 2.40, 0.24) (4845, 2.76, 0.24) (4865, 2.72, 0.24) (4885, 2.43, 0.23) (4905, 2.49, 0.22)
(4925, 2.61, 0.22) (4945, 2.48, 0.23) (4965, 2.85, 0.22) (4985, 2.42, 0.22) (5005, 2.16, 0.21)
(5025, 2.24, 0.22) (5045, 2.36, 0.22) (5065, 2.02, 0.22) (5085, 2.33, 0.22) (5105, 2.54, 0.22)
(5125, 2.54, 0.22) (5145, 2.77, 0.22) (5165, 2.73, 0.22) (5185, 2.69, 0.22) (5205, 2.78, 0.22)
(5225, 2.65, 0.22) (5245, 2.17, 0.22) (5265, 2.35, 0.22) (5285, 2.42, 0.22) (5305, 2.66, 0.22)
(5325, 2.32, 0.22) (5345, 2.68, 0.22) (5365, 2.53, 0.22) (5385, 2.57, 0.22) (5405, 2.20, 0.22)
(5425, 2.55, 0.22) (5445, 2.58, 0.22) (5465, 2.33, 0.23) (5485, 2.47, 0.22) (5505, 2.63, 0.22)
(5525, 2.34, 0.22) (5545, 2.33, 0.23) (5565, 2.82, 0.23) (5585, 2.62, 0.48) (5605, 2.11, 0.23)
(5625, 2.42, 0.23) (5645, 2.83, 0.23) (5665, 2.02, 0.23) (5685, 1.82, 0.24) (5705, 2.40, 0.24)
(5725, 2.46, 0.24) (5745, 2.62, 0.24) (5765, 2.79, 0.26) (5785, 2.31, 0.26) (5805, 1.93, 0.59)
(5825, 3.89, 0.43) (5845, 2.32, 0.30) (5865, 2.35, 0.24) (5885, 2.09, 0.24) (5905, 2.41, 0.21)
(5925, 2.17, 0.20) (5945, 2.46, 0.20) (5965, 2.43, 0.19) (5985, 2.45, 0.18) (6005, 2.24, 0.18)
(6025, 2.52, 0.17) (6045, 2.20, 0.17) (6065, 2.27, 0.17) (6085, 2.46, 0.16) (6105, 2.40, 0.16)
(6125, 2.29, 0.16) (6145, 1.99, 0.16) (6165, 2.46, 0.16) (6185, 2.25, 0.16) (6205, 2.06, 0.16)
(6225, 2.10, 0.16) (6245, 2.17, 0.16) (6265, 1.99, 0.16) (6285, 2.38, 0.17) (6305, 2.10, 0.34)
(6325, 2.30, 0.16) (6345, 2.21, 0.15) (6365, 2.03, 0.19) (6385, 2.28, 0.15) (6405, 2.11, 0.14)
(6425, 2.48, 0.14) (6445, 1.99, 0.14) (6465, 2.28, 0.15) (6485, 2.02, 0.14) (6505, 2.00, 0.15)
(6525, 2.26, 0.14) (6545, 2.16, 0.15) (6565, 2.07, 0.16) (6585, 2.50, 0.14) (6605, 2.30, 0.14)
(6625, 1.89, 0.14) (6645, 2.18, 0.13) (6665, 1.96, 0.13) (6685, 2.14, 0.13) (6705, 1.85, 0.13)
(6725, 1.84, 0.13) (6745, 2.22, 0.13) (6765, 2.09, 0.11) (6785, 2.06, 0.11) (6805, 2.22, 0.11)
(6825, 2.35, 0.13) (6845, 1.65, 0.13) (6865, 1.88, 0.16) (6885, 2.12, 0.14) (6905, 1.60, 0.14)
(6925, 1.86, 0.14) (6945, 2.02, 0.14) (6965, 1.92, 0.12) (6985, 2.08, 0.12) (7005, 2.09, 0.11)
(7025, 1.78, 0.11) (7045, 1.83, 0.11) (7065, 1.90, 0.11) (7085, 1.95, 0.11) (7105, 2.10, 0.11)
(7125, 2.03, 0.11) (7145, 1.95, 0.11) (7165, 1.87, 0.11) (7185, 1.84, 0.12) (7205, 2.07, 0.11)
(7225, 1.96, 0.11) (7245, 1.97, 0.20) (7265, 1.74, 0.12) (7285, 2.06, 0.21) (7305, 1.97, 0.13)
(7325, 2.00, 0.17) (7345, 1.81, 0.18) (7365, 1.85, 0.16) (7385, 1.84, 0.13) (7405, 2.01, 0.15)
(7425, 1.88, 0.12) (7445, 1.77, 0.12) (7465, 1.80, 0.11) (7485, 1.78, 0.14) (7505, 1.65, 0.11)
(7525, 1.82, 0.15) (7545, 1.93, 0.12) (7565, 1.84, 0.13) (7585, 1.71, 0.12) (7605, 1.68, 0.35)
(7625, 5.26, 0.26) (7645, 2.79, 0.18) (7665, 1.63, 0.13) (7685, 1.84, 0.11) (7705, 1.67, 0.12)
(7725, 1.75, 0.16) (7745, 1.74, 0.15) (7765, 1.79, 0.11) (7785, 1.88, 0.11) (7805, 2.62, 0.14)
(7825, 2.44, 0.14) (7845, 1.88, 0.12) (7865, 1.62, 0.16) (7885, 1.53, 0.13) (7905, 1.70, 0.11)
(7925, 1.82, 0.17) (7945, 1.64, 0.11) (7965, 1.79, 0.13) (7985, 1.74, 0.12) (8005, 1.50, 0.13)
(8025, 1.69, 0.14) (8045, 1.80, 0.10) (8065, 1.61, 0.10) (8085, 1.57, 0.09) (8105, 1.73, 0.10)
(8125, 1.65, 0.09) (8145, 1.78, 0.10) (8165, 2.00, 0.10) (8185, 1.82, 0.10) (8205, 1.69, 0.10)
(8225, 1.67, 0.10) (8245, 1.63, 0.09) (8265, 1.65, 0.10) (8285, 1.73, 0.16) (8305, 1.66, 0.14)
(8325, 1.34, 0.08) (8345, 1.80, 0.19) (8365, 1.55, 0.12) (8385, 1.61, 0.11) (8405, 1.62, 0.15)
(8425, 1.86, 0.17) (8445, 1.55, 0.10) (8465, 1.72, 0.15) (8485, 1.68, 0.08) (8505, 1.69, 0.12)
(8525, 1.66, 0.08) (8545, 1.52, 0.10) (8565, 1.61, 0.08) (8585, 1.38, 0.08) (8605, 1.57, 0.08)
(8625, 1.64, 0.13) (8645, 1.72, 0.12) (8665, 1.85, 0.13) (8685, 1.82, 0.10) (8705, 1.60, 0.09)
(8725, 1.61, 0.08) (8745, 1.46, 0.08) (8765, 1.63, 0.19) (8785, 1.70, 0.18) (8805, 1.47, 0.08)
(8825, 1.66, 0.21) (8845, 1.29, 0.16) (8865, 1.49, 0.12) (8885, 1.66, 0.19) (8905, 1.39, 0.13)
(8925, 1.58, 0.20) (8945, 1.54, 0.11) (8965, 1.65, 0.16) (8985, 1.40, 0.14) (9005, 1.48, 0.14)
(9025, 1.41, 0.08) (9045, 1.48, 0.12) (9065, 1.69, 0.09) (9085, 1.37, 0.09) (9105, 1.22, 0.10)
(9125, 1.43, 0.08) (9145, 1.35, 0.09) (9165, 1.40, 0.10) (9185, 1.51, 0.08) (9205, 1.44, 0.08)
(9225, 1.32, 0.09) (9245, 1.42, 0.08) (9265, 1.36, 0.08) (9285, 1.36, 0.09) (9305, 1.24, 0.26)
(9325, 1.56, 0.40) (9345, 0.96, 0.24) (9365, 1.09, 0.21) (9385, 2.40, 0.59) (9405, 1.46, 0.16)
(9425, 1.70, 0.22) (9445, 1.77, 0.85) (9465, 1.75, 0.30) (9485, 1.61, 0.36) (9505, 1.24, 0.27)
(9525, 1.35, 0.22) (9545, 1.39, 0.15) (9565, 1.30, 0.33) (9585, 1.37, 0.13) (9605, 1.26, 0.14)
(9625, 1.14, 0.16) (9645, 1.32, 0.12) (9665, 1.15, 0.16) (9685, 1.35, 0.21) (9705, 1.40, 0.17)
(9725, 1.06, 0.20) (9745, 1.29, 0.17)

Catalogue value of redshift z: 0.16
